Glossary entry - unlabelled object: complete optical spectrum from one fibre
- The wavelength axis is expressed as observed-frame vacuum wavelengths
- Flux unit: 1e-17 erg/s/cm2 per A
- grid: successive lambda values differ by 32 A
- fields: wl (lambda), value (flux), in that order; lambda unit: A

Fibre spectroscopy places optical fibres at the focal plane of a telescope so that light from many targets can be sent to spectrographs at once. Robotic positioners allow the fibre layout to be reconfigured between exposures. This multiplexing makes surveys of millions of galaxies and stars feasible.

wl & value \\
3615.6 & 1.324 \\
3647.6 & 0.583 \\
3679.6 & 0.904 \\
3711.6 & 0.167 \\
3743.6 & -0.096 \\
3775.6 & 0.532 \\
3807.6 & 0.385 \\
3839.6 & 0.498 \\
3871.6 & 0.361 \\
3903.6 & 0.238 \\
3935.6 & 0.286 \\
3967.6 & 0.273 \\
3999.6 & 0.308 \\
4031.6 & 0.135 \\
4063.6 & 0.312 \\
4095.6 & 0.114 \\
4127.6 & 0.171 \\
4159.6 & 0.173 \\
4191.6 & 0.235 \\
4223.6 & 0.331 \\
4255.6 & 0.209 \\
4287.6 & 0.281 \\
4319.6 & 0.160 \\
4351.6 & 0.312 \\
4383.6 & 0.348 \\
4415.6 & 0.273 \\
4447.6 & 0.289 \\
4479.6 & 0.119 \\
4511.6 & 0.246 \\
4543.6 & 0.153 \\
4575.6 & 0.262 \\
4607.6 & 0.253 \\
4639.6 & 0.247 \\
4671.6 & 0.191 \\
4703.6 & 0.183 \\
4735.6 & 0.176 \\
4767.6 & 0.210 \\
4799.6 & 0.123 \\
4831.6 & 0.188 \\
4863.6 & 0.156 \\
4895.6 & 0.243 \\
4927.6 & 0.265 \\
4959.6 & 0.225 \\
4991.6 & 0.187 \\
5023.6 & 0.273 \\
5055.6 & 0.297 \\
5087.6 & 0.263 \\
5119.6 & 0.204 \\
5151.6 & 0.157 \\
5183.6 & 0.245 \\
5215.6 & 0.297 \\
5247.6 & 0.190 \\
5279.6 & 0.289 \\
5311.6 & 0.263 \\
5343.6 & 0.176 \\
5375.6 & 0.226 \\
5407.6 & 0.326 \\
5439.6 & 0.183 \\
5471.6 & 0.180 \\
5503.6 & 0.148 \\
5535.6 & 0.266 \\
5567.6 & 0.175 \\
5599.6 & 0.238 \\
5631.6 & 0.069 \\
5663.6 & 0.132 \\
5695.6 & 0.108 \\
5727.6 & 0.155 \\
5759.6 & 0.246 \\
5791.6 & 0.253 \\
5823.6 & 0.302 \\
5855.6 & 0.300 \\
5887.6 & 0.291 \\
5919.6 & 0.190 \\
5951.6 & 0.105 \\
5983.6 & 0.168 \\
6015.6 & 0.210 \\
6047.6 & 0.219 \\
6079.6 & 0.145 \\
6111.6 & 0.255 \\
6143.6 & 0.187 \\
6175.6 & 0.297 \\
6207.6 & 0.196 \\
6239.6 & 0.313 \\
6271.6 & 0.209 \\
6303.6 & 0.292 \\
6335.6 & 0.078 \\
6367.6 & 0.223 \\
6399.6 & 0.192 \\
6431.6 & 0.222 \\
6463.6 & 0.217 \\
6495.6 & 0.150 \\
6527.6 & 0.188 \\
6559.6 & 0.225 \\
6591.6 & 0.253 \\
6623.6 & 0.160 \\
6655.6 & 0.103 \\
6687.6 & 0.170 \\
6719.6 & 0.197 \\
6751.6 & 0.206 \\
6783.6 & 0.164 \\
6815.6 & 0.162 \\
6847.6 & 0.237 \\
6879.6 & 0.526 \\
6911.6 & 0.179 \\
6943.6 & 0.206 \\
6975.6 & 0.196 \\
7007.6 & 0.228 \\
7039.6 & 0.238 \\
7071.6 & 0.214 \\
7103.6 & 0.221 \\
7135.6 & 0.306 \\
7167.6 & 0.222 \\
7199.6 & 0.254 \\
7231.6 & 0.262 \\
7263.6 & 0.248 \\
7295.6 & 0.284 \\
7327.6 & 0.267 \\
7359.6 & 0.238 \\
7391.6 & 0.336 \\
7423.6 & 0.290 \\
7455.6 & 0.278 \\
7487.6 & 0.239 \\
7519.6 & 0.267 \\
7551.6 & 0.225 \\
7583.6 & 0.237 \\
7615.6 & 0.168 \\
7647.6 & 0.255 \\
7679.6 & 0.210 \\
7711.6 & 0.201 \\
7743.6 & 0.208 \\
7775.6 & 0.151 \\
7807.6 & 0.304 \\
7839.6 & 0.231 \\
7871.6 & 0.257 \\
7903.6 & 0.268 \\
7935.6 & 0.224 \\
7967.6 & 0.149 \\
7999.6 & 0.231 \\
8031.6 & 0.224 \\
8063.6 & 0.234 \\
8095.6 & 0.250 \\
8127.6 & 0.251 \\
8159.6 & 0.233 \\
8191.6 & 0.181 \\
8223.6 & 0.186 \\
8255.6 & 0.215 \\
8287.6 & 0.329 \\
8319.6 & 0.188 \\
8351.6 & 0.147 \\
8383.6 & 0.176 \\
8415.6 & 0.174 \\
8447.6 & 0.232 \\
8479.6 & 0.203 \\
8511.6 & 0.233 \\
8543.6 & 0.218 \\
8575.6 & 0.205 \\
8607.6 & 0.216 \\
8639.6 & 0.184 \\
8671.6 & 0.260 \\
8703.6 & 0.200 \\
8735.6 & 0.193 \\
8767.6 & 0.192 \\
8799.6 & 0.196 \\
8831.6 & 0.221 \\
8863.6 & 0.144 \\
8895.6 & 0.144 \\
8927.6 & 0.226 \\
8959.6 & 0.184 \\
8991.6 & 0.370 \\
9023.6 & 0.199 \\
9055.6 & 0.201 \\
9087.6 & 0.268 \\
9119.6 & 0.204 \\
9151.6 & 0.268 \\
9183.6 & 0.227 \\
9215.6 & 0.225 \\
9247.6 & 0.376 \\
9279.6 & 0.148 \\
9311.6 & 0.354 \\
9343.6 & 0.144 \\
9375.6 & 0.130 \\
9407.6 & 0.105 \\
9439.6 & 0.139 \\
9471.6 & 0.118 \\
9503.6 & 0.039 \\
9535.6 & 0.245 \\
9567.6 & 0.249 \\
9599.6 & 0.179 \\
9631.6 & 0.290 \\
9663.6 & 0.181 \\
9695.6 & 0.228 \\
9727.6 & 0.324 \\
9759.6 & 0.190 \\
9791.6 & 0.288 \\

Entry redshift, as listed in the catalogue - 0.847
